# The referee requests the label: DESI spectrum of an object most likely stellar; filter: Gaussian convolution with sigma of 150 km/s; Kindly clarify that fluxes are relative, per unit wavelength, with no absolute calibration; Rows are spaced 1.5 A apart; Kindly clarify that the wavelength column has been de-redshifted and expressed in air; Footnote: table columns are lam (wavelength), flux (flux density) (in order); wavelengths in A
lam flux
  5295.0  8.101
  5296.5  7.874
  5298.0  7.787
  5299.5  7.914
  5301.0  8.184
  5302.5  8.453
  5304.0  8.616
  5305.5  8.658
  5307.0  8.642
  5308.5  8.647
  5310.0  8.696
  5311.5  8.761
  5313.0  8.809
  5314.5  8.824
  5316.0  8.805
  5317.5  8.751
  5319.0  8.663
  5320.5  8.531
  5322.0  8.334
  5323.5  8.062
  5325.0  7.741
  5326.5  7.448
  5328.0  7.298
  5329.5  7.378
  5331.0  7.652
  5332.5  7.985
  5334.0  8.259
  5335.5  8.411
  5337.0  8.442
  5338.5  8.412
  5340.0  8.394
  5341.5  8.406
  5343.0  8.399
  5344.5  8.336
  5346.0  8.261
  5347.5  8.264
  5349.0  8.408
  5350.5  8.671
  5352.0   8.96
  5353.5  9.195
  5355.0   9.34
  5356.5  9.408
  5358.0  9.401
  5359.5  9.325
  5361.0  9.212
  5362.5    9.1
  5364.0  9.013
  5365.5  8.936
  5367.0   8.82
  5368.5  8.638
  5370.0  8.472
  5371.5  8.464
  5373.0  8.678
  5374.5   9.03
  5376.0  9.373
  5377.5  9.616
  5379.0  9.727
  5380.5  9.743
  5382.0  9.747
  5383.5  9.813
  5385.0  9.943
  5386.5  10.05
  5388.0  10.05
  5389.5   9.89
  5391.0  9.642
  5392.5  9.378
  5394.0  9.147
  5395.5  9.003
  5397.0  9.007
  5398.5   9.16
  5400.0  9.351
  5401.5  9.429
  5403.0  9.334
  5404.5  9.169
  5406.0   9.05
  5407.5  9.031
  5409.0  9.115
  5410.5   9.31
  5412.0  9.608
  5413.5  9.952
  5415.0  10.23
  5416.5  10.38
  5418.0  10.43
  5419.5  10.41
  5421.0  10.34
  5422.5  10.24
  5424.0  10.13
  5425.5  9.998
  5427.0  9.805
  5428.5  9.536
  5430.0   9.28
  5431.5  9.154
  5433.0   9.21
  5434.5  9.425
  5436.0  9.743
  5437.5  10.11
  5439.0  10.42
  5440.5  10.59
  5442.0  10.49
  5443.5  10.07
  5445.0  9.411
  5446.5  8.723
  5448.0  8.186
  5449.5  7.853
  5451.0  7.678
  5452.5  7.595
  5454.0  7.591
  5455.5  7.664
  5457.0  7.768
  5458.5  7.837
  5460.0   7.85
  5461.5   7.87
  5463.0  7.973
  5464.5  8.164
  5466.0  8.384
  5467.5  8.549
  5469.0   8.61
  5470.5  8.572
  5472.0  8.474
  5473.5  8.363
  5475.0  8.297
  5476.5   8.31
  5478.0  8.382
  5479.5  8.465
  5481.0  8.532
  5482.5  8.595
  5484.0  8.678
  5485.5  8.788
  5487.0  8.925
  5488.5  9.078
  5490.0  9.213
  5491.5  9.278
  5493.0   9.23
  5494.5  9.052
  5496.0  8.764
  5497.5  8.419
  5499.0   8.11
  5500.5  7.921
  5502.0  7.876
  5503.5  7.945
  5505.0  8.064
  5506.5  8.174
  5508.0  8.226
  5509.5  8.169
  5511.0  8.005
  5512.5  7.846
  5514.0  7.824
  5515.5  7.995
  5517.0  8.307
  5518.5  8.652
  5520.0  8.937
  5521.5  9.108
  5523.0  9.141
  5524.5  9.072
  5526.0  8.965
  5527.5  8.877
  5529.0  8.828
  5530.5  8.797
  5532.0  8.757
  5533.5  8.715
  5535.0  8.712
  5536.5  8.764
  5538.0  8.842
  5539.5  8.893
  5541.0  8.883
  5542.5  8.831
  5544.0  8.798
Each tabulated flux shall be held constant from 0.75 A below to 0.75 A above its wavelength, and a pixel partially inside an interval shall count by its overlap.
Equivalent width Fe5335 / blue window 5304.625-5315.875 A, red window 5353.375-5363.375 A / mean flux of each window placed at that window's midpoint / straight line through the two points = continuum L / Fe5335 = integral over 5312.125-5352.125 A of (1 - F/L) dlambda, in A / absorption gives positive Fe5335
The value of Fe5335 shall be 3.1 A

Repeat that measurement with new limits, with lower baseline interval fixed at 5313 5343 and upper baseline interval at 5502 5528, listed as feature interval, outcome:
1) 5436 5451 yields -2.01 A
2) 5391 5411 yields -2.20 A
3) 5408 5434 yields -4.71 A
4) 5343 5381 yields -3.24 A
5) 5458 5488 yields -0.09 A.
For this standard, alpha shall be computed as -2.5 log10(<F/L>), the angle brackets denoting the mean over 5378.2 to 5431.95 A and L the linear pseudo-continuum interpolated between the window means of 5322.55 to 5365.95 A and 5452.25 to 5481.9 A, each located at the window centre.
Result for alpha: -0.16 mag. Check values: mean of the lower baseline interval 8.48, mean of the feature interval 9.66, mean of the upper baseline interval 8.17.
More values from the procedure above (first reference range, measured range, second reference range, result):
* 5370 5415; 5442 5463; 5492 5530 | 0.09 mag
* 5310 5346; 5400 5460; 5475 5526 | -0.11 mag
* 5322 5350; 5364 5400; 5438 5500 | -0.13 mag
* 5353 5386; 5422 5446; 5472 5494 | -0.10 mag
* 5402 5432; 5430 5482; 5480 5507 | 0.06 mag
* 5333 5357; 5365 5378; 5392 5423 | 0.02 mag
